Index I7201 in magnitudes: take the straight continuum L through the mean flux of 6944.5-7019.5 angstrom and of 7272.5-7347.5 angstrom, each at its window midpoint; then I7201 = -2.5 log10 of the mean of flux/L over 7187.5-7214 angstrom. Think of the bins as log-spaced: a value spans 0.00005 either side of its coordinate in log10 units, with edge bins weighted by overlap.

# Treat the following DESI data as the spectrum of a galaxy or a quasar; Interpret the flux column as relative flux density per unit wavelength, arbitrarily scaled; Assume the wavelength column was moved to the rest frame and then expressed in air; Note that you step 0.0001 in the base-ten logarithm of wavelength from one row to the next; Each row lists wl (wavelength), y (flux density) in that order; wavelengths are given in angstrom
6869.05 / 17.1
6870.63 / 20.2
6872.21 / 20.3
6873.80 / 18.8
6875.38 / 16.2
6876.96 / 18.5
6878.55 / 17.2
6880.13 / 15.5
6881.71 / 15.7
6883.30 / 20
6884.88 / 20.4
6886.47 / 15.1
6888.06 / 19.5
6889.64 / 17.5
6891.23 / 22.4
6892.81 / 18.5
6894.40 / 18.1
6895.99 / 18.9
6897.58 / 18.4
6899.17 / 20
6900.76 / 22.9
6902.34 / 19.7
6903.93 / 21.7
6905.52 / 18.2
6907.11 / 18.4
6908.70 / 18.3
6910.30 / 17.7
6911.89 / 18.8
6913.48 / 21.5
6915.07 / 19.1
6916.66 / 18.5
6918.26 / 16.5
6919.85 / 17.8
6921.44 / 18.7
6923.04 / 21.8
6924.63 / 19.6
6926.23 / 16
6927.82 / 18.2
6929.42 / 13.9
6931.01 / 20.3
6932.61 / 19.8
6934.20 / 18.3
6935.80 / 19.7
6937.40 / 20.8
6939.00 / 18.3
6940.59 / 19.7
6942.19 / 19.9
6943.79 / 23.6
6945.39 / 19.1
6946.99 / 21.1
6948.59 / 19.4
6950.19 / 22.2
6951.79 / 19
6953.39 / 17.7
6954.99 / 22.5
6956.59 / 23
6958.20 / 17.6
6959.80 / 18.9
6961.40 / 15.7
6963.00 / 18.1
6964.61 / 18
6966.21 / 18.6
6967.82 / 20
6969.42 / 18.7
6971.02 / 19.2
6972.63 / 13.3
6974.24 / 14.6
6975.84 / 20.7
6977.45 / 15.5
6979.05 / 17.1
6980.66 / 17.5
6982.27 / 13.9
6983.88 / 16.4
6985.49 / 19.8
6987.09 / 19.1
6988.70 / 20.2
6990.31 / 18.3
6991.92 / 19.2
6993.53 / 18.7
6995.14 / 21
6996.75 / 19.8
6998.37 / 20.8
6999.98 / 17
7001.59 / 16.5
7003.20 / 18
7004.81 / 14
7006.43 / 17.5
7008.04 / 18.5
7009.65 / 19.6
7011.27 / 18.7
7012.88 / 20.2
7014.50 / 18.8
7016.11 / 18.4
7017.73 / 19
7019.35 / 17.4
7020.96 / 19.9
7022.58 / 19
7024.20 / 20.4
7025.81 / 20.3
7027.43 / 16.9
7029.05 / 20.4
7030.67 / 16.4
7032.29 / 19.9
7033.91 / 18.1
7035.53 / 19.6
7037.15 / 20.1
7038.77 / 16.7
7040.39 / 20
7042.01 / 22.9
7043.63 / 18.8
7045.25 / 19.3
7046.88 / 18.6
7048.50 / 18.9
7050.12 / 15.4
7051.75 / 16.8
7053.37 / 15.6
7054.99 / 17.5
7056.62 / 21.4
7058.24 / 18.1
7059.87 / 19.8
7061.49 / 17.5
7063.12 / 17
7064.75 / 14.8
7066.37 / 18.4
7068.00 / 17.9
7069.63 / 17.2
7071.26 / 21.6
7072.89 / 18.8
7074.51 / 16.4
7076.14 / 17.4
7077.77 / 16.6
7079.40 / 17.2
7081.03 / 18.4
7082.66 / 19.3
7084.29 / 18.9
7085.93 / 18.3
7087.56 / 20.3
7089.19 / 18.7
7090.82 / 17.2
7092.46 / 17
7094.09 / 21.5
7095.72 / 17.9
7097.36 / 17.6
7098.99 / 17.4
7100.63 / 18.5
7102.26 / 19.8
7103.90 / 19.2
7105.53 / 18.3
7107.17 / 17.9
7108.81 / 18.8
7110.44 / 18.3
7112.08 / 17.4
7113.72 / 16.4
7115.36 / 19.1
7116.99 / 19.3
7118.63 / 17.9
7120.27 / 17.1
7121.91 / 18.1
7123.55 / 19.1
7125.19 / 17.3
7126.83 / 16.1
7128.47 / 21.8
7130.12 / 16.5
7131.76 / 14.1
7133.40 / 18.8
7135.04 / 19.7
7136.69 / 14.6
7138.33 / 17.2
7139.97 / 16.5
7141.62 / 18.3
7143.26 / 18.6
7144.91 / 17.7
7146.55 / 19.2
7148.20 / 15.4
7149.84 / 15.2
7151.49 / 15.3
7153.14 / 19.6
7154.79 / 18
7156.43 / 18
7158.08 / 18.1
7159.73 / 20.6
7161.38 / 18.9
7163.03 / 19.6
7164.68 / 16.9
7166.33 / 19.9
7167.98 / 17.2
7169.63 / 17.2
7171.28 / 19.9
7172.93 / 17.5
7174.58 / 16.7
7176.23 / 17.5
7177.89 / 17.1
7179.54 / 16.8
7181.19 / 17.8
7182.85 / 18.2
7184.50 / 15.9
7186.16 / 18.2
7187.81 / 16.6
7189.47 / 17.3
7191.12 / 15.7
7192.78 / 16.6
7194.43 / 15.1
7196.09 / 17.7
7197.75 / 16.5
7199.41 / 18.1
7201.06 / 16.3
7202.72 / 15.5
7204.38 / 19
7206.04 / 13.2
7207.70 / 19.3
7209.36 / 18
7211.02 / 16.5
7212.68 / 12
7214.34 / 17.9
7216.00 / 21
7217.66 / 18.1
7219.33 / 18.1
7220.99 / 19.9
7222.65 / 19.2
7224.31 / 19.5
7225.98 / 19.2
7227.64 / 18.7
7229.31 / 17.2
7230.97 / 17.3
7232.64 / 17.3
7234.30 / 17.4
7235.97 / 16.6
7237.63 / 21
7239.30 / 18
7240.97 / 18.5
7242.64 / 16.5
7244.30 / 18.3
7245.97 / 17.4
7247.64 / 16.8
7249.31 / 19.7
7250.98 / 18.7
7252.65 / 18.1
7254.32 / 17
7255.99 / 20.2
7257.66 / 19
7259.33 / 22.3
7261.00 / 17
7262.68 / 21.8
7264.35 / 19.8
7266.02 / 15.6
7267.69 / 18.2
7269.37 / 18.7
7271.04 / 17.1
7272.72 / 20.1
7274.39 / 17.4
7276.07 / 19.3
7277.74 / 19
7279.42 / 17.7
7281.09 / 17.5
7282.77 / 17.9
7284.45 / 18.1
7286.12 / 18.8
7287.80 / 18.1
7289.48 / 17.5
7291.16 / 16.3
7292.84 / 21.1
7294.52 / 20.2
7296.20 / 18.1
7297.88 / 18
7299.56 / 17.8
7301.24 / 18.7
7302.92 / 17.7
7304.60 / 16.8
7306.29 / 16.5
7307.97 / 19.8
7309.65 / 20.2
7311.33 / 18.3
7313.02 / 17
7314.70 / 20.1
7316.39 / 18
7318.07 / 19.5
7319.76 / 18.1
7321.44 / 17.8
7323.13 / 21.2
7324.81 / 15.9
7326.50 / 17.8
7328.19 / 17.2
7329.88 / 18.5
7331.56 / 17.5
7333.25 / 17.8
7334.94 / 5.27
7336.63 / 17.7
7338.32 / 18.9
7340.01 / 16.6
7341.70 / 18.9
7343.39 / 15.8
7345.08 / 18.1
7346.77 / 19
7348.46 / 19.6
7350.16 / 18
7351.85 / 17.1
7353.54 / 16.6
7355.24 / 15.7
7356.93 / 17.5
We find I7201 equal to 0.102 mag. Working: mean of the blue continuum 18.5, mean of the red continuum 17.9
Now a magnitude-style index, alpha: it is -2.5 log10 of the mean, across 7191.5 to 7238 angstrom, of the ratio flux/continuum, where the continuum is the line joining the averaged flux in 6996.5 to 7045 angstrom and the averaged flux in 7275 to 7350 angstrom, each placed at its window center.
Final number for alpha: 0.04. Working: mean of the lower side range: 18.8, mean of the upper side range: 17.9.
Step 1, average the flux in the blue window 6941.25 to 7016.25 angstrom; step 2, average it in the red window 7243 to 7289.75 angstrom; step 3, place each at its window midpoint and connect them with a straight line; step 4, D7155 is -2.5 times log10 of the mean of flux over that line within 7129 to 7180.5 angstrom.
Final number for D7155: 0.05 mag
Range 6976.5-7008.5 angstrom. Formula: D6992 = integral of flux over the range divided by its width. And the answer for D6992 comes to 17.9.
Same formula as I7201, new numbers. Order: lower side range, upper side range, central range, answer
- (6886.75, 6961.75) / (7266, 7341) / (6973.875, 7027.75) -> 0.038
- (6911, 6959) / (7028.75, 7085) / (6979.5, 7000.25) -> 0.018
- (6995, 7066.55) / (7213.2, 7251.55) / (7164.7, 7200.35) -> 0.064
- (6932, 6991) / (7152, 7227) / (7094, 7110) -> -0.027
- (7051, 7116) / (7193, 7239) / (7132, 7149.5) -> 0.030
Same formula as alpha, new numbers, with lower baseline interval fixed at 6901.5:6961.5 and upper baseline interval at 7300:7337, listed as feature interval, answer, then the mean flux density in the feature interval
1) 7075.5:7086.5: 0.04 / 18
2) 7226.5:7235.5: 0.02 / 17.6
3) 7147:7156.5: 0.09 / 16.9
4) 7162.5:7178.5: 0.02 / 17.9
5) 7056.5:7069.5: 0.05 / 17.9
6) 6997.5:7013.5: 0.05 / 18.1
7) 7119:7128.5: 0.03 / 17.9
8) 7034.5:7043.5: -0.05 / 19.7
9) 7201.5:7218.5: 0.07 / 17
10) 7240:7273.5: -0.04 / 18.5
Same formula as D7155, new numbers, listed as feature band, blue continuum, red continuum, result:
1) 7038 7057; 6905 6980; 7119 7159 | -0.02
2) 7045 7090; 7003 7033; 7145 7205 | 0.01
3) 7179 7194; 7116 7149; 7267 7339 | 0.05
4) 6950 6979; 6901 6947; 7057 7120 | 0.03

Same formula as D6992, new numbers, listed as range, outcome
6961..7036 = 18.3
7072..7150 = 18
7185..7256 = 17.6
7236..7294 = 18.5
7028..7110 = 18.4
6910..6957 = 19.4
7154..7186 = 18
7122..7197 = 17.6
